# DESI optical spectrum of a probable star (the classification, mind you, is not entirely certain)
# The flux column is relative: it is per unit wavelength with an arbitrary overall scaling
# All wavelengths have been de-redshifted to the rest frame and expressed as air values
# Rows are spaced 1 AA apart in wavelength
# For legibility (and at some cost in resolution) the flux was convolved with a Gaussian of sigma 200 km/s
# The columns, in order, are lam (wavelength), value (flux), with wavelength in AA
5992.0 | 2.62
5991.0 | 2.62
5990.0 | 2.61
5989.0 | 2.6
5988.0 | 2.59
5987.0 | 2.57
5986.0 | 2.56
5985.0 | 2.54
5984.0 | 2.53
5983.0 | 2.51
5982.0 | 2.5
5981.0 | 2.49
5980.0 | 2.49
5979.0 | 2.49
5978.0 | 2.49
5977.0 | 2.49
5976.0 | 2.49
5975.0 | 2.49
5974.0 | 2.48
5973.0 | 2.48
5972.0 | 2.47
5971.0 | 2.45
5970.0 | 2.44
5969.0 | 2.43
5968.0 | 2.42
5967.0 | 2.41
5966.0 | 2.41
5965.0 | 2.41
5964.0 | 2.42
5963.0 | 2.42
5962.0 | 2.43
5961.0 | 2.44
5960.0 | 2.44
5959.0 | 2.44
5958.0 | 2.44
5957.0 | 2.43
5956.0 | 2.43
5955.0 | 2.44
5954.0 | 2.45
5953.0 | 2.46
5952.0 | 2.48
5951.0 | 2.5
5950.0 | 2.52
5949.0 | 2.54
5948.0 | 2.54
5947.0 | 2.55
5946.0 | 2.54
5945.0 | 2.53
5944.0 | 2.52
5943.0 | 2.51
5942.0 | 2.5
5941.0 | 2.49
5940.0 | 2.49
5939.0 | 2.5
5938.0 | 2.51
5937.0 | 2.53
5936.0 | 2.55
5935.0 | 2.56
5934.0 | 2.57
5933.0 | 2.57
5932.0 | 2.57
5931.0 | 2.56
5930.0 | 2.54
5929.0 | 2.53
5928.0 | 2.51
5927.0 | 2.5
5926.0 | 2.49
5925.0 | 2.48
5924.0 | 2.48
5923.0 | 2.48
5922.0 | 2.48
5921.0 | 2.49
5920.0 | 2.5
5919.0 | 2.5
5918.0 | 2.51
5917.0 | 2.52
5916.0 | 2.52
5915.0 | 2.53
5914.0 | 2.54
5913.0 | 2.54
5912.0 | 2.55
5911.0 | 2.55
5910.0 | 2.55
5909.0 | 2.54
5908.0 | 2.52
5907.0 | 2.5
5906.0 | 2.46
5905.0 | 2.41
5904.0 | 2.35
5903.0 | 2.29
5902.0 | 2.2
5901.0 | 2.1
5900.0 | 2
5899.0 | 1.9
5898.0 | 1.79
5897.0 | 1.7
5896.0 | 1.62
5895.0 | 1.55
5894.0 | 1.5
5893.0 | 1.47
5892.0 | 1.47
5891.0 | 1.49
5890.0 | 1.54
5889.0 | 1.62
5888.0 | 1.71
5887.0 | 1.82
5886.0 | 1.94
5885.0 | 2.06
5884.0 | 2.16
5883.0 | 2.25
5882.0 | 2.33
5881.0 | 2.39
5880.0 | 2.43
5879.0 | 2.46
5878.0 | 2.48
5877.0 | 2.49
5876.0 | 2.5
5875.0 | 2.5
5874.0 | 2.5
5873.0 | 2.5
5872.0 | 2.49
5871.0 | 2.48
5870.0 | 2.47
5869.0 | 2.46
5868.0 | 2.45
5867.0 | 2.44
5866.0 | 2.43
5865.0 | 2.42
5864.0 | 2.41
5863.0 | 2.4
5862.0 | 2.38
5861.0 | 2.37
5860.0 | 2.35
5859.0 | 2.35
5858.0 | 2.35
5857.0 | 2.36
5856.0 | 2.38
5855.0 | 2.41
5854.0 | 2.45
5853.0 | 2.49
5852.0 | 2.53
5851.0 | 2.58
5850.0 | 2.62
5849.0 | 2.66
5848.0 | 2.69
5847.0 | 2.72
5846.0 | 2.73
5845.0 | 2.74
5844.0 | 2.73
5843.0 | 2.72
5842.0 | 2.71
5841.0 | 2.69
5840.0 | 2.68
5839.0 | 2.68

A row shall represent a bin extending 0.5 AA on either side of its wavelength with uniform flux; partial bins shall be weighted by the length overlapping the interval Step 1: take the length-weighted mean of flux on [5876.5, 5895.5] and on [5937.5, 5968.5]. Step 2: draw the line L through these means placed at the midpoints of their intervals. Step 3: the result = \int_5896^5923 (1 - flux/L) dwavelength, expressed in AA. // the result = -2.7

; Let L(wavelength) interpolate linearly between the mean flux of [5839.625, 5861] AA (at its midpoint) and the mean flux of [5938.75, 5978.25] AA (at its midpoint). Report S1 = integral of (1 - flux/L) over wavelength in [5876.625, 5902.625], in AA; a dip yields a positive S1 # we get 6.1 AA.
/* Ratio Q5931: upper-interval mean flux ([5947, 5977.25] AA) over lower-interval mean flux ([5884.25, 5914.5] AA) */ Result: 1.2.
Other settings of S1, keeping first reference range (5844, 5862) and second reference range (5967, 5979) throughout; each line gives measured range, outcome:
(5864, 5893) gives 3.4 AA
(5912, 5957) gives -0.5 AA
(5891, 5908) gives 3.7 AA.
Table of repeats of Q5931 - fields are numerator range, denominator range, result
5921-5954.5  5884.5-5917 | 1.21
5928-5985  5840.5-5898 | 1.09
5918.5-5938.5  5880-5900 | 1.38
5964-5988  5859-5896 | 1.14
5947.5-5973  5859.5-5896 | 1.13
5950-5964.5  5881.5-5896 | 1.38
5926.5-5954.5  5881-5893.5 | 1.37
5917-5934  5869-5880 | 1.01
